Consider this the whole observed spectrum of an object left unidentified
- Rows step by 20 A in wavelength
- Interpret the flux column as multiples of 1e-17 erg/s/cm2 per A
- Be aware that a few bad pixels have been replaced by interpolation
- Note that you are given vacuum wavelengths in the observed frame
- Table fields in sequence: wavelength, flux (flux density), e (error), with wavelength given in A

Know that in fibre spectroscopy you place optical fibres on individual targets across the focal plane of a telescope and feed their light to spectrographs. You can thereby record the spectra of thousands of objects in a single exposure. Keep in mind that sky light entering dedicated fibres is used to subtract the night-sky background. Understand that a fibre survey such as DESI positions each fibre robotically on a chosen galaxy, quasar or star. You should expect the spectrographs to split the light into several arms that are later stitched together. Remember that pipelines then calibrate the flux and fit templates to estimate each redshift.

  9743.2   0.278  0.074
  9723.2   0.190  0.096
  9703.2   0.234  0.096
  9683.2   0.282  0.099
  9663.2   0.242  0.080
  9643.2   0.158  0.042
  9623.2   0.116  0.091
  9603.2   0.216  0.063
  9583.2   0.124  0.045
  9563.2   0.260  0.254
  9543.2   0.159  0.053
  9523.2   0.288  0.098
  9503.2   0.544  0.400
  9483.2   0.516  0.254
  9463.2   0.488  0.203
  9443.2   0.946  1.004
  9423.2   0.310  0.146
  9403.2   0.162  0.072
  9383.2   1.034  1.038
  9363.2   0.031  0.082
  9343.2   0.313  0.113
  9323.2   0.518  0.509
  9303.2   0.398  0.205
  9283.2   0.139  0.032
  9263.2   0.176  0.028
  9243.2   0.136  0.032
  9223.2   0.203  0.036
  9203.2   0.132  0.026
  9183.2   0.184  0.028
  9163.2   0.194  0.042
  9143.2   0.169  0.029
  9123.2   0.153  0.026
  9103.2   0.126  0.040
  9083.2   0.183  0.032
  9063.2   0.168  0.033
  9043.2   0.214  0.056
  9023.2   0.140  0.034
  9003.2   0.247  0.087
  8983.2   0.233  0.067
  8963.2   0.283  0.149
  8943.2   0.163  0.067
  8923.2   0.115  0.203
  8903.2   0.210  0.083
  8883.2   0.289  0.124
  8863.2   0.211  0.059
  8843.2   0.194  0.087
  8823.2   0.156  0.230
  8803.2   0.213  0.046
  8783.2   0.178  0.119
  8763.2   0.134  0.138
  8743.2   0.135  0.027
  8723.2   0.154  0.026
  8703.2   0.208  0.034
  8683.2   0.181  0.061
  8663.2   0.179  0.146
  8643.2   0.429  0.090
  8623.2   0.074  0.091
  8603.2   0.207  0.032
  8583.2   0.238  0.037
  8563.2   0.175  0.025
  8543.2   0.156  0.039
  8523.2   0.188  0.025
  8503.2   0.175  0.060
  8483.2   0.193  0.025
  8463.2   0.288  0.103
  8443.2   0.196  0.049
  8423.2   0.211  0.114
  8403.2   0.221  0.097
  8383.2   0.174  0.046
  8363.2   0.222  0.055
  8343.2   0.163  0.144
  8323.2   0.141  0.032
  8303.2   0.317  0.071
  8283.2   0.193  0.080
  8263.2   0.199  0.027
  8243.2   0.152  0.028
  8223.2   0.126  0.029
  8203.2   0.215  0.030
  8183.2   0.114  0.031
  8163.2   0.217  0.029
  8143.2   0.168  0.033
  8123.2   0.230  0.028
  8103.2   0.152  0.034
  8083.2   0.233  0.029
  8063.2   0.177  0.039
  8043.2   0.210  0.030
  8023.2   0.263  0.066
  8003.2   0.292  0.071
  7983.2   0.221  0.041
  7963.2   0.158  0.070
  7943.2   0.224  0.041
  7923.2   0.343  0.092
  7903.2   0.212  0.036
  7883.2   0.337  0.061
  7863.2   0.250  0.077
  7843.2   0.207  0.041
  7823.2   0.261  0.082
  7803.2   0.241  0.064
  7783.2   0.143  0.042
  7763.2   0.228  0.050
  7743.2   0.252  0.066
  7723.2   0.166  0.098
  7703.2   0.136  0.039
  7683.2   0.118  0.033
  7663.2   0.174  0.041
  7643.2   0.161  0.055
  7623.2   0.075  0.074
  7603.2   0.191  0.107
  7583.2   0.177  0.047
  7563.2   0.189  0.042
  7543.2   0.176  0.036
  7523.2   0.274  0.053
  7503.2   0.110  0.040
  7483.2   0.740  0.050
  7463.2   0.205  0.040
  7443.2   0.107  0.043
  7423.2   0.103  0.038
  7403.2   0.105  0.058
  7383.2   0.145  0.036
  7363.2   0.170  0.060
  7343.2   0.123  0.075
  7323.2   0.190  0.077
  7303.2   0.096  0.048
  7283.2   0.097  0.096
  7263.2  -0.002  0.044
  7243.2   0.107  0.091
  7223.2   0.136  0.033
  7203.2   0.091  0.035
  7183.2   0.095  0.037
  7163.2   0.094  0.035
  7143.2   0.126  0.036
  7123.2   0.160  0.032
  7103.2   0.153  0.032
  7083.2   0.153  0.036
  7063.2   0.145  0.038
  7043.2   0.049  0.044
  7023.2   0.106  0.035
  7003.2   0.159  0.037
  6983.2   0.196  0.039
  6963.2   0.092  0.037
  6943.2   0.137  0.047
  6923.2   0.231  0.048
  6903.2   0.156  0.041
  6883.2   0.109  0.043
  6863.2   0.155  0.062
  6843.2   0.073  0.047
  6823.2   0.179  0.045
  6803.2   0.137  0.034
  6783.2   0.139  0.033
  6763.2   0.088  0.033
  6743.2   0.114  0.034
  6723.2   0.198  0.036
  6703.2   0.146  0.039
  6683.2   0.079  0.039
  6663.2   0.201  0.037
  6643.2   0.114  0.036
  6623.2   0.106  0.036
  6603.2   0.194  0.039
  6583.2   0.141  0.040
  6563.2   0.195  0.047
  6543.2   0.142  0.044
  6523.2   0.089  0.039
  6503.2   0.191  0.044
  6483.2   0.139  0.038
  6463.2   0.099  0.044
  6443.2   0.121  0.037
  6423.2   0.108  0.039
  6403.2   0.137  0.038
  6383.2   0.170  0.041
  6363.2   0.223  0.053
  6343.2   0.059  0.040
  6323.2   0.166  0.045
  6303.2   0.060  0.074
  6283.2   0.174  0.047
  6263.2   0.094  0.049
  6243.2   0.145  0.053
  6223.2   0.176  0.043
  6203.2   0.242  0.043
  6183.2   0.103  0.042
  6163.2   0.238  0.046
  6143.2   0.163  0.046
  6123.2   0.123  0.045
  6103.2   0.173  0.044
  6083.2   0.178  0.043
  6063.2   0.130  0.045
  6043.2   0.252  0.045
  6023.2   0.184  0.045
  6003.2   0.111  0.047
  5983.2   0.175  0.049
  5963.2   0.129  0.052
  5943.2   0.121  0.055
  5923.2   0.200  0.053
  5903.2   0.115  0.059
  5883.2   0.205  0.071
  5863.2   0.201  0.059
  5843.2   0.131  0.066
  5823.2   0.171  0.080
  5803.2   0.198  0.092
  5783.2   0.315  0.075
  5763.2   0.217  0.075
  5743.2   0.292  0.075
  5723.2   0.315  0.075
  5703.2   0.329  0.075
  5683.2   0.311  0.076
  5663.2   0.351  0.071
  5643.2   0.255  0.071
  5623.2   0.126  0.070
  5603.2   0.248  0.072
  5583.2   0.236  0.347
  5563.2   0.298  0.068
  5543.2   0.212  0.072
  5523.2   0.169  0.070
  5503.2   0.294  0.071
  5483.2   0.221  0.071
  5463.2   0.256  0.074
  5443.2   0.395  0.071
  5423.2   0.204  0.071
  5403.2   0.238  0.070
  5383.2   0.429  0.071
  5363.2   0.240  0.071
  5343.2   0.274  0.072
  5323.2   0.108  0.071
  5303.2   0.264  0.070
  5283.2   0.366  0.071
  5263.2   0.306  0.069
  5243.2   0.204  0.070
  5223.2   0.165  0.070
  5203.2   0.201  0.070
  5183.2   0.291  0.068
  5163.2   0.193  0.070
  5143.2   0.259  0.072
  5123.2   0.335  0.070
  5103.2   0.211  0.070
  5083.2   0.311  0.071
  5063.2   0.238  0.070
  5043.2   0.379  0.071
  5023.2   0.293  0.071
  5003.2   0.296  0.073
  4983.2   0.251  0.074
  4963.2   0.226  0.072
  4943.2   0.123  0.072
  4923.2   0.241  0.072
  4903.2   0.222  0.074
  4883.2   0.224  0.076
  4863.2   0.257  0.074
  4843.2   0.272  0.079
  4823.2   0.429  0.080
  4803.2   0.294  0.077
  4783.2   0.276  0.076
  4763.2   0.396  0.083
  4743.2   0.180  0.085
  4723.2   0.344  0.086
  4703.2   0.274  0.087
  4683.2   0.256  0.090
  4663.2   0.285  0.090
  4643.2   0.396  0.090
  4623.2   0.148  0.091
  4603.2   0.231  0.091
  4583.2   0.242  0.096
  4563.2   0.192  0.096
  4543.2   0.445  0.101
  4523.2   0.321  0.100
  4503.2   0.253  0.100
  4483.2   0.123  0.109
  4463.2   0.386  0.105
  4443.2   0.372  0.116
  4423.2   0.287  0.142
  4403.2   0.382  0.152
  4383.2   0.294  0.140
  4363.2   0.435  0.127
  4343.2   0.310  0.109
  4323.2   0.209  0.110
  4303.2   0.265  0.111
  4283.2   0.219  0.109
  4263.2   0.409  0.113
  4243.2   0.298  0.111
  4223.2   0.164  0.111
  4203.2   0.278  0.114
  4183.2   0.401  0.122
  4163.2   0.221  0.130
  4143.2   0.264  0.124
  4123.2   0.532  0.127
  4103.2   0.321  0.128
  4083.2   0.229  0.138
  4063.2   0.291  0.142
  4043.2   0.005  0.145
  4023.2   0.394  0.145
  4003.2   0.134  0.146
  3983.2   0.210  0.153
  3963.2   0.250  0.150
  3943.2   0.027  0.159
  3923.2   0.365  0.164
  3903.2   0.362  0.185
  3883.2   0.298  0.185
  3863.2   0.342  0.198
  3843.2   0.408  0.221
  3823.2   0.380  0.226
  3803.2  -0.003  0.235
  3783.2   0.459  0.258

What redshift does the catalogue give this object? 1.006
